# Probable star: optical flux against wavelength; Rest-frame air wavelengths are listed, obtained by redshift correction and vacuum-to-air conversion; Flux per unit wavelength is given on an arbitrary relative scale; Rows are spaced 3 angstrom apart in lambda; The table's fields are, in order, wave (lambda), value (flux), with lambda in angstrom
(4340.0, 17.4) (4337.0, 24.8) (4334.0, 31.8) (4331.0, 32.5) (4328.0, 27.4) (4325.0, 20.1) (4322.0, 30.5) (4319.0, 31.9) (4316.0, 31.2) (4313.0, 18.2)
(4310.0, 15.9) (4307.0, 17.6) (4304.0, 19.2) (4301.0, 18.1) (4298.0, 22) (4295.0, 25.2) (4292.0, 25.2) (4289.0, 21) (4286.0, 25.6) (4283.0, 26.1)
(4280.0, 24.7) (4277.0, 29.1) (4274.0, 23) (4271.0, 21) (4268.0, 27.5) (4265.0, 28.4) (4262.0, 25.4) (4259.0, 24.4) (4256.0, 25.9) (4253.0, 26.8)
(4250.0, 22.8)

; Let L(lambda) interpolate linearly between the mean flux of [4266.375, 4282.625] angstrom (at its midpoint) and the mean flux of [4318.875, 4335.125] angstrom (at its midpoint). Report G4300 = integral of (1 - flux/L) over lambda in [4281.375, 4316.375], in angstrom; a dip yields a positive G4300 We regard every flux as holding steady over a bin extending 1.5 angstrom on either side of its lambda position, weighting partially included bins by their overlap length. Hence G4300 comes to 6.4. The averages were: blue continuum 25.2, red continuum 28.7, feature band 21.8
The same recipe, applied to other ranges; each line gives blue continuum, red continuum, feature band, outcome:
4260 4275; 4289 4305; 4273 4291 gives -1.1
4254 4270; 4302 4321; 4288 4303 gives 0.9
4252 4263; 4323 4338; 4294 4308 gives 3.3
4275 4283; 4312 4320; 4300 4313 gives 4.5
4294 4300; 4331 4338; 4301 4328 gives 3.2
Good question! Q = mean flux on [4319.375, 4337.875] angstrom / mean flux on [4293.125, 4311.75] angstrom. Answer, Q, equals 1.4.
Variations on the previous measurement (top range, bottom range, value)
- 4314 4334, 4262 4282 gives 1.13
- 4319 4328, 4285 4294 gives 1.12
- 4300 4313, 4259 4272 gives 0.69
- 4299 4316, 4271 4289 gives 0.77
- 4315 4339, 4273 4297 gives 1.14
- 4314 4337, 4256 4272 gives 1.13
